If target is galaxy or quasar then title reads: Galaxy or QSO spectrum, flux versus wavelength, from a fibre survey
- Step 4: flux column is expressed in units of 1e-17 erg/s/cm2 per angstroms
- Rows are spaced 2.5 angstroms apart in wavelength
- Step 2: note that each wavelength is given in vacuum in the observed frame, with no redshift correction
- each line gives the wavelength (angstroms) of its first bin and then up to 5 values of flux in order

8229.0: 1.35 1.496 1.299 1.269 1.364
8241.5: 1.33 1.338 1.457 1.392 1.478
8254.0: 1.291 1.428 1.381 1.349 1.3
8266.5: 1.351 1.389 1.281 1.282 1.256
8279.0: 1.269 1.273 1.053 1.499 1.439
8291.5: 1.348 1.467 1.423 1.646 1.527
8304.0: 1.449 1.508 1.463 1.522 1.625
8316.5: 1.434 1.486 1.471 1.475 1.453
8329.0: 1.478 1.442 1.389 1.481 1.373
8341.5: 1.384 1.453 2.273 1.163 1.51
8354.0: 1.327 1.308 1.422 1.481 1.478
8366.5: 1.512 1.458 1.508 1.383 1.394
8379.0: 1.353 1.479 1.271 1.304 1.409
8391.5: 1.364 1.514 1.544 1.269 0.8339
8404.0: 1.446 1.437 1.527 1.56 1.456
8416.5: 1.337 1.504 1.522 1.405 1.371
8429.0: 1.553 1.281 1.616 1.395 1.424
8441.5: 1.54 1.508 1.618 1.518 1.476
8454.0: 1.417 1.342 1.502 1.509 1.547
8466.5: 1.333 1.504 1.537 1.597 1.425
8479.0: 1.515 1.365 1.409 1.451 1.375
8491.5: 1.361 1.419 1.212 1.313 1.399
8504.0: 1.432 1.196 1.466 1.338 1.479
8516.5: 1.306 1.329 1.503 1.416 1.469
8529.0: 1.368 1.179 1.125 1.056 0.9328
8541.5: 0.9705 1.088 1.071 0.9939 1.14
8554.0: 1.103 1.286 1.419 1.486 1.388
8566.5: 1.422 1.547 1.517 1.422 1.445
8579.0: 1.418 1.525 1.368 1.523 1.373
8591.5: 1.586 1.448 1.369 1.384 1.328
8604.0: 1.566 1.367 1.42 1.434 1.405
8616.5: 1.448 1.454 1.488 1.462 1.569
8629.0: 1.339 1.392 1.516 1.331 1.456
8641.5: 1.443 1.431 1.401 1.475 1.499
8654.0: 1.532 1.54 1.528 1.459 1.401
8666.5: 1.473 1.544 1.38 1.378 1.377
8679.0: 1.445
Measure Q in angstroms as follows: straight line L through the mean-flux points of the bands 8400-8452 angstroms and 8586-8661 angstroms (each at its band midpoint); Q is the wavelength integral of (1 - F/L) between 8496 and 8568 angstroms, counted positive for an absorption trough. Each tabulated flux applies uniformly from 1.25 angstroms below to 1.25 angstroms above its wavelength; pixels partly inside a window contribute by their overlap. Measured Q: 8.6 angstroms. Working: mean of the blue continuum 1.44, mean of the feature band 1.27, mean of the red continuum 1.45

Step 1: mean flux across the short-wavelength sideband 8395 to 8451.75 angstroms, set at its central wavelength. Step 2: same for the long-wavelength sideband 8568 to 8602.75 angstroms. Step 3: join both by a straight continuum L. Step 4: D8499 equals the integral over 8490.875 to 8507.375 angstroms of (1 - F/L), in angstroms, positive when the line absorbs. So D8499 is 1.2 angstroms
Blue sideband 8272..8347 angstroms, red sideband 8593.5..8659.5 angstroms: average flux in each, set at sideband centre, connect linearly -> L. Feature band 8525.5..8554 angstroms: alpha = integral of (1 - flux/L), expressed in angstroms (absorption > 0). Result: 6.4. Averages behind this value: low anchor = 1.44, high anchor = 1.44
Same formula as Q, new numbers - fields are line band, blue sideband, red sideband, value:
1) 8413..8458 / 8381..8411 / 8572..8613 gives -2.5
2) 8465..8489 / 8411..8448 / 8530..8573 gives -1.4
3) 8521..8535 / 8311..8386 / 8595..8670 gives 1.1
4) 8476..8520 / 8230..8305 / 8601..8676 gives 1.3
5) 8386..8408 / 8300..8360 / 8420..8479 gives 1.9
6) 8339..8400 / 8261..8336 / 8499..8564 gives -3.2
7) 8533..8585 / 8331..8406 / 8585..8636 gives 5.9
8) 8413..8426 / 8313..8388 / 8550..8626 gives 0.0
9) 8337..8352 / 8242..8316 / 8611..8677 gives -1.3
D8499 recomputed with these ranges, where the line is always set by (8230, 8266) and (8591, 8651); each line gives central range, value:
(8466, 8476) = -0.6 angstroms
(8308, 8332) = -1.8 angstroms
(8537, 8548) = 3.1 angstroms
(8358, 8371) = -0.8 angstroms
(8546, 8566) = 2.5 angstroms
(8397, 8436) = -0.3 angstroms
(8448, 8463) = -0.6 angstroms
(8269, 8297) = 1.0 angstroms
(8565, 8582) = -0.5 angstroms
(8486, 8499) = 0.5 angstroms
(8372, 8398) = -0.2 angstroms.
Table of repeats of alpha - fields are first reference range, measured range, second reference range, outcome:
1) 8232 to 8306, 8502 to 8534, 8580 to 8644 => 1.3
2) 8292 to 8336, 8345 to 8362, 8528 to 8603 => -0.5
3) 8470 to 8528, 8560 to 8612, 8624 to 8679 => -0.5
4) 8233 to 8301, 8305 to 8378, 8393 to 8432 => -4.4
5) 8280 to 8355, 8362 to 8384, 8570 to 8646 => 0.3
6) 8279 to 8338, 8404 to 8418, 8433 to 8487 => 0.1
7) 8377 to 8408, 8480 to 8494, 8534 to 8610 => -0.6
